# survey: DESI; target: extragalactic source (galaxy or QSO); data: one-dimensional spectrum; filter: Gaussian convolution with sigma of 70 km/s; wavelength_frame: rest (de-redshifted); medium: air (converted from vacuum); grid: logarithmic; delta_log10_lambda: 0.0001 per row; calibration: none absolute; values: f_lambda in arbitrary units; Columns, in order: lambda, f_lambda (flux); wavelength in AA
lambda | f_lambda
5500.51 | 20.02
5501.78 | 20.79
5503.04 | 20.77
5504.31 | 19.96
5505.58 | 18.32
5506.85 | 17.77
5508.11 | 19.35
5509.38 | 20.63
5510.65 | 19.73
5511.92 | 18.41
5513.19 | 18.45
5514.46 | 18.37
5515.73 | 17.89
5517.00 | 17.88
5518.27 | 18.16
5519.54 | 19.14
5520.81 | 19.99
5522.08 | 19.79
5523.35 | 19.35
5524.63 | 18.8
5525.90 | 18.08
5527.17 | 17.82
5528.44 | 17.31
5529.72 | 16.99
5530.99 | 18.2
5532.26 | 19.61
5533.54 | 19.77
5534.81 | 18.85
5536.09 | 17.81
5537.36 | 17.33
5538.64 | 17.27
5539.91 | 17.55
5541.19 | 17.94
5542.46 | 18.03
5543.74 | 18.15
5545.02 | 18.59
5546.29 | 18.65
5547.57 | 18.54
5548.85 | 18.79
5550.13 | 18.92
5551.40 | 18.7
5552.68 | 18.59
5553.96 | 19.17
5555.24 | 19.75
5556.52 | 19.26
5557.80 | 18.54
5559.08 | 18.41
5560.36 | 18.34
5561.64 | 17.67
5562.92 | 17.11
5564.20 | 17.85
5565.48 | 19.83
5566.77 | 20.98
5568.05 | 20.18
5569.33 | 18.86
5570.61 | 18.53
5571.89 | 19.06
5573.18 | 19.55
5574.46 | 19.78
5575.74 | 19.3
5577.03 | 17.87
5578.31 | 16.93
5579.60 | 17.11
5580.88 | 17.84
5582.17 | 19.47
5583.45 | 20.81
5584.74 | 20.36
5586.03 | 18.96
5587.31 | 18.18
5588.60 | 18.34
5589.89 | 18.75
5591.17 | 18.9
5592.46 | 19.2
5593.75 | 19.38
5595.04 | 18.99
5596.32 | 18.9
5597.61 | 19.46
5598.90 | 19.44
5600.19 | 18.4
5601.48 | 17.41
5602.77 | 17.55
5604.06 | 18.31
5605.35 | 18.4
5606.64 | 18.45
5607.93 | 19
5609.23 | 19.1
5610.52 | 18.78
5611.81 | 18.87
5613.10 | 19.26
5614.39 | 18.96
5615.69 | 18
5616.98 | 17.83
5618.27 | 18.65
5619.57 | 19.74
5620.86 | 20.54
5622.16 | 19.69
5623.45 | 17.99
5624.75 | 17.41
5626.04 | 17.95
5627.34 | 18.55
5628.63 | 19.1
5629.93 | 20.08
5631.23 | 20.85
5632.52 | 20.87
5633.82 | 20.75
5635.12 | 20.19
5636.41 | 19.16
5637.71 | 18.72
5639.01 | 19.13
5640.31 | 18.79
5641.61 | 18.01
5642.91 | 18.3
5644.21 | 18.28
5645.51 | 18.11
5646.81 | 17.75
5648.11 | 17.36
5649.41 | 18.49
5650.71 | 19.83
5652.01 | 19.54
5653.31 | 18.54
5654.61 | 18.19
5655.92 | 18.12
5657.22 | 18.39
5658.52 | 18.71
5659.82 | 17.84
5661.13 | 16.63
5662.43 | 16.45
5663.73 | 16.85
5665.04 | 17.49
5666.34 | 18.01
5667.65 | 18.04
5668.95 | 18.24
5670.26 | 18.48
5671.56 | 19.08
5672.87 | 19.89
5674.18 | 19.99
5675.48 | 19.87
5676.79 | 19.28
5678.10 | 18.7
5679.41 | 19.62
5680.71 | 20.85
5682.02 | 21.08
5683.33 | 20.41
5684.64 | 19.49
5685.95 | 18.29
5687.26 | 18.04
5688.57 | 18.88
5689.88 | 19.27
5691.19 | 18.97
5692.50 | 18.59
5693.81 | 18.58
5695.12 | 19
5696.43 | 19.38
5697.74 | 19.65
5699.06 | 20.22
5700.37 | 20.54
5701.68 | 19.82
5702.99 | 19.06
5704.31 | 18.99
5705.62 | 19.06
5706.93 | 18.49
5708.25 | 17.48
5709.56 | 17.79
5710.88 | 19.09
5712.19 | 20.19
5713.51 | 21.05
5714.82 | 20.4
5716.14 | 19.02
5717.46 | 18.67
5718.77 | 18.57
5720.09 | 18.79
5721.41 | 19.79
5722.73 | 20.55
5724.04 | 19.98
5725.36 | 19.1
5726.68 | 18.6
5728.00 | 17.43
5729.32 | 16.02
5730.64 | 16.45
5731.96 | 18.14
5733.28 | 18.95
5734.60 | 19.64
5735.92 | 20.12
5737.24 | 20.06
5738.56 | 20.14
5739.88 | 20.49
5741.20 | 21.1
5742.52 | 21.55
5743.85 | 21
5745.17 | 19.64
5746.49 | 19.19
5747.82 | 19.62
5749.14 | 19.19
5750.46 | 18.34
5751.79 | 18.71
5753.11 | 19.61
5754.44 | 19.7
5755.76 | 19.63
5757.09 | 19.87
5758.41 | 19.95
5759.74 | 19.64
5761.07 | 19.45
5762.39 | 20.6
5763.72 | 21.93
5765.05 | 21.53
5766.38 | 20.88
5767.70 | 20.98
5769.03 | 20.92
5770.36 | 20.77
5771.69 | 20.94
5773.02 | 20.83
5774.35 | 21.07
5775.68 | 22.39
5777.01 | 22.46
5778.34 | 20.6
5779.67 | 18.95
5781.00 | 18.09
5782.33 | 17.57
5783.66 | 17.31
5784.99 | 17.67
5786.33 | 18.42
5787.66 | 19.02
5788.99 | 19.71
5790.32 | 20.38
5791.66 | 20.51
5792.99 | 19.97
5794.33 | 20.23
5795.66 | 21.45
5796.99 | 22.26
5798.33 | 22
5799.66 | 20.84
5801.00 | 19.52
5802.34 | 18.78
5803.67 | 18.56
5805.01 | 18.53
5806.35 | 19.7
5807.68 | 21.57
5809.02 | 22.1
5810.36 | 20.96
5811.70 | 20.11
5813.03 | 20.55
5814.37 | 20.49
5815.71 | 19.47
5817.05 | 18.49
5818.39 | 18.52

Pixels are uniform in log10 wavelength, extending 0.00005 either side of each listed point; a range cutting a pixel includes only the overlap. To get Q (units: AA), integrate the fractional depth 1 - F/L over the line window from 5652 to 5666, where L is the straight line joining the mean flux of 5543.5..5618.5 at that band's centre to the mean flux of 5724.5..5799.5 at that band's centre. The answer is 1.03 AA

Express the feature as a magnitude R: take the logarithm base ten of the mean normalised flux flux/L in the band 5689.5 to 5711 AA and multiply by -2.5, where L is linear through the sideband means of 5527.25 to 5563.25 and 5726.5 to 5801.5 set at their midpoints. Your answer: 0.02 mag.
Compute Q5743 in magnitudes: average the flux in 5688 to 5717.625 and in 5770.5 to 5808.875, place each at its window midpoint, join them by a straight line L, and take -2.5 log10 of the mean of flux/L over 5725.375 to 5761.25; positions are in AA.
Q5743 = 0.01 mag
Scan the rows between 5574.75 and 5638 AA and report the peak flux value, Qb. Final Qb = 20.87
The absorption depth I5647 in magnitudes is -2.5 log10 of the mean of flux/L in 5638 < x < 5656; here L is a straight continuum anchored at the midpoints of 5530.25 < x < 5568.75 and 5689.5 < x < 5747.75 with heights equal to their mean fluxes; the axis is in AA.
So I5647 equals 0.03 mag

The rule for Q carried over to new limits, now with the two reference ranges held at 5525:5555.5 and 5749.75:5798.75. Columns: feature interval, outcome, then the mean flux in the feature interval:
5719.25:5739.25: 0.9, 18.9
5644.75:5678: 1.5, 18.4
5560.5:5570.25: -0.2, 18.9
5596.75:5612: 0.2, 18.6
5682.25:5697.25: 0.3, 19.1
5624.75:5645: -0.1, 19.2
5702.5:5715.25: 0.3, 19.1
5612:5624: 0.0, 19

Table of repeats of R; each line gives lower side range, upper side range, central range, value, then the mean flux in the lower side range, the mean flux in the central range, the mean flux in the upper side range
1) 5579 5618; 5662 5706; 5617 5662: 0.006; 18.8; 18.8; 19.1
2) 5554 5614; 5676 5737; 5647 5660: 0.028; 18.8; 18.5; 19.1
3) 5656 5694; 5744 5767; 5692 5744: 0.004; 18.8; 19.3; 19.9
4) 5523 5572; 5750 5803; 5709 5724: 0.011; 18.5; 19.5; 20.1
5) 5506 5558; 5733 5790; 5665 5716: 0.017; 18.6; 19.2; 20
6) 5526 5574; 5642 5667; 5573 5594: -0.026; 18.6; 18.8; 18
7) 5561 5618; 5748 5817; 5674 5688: -0.011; 18.8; 19.6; 20.1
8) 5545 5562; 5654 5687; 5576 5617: 0.003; 18.7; 18.7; 18.7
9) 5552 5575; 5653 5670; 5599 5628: -0.013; 19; 18.6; 17.8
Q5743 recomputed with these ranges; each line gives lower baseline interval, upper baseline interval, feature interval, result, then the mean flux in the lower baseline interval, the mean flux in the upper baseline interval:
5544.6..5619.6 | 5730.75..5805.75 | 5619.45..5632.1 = -0.01 mag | 18.8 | 20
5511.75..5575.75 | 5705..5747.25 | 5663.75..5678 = 0.02 mag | 18.6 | 19.3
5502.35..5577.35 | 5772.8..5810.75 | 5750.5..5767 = -0.01 mag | 18.7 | 20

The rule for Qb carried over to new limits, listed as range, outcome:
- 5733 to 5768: 21.93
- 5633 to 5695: 21.08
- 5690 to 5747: 21.55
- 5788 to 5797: 22.26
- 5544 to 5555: 19.17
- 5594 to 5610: 19.46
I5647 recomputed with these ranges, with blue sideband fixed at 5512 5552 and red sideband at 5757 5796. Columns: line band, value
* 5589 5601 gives -0.01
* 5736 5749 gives -0.02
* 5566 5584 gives -0.02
